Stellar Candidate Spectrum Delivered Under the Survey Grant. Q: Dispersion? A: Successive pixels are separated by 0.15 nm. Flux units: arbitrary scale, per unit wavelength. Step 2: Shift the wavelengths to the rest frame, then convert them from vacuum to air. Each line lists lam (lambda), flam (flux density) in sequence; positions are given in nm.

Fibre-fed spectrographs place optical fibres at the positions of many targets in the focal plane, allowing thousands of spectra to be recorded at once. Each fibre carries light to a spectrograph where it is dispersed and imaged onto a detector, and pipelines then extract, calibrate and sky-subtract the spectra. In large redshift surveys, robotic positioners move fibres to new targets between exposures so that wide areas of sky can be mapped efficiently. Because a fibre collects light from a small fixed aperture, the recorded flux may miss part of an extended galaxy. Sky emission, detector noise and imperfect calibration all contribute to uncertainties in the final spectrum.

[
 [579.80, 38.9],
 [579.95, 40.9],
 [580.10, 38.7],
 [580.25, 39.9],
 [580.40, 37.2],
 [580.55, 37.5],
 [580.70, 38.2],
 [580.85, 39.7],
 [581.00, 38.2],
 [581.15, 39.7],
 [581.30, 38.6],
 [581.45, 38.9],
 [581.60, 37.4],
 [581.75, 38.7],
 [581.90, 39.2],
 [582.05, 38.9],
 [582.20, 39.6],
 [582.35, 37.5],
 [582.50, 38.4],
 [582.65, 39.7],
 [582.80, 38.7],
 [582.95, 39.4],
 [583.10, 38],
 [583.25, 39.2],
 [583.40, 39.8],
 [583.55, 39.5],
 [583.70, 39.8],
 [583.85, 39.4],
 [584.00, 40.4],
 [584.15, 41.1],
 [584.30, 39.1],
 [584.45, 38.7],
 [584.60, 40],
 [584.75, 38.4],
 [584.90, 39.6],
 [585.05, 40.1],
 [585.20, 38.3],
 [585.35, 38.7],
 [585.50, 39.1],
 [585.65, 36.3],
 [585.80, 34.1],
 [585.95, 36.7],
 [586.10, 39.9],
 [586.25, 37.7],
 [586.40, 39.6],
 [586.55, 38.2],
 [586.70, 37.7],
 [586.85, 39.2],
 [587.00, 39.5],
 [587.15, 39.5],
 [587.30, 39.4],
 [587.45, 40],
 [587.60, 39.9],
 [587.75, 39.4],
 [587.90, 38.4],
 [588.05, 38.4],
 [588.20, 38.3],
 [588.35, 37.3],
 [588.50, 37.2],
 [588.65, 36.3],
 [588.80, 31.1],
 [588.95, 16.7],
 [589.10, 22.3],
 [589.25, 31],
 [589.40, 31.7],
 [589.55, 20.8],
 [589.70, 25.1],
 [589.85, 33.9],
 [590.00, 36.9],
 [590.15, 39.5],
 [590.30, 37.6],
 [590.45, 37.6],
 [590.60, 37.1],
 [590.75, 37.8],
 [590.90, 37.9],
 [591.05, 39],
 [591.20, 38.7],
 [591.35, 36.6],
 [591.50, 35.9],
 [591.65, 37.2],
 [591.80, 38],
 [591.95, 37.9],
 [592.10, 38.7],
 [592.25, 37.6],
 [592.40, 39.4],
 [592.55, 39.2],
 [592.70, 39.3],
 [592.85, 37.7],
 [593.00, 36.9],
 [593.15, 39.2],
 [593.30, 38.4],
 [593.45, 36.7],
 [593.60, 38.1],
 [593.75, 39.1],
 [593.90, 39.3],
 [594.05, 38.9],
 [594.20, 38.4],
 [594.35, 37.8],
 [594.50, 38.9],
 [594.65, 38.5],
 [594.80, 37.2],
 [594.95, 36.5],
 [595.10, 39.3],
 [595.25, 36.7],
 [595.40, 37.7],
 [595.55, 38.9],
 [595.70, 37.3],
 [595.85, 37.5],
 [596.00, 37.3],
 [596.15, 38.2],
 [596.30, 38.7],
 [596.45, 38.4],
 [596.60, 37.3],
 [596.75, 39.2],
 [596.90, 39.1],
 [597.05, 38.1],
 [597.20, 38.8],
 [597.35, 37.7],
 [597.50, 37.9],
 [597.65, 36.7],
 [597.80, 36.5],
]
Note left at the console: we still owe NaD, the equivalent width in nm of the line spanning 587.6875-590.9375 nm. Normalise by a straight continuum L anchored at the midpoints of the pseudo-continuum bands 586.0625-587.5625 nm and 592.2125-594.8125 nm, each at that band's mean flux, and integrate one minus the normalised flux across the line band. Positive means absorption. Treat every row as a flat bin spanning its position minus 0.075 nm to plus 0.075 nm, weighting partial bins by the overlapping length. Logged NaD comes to 0.43 nm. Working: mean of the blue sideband 39.1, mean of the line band 33.7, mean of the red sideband 38.4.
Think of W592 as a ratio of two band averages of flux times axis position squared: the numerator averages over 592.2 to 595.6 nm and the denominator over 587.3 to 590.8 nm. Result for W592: 1.14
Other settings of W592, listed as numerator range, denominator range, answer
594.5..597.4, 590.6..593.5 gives 1.01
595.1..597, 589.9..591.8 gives 1.03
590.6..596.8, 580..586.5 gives 1.02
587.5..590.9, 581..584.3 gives 0.89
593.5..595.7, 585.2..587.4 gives 1.03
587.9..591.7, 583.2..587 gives 0.89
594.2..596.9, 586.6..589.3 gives 1.09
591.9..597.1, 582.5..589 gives 1.03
